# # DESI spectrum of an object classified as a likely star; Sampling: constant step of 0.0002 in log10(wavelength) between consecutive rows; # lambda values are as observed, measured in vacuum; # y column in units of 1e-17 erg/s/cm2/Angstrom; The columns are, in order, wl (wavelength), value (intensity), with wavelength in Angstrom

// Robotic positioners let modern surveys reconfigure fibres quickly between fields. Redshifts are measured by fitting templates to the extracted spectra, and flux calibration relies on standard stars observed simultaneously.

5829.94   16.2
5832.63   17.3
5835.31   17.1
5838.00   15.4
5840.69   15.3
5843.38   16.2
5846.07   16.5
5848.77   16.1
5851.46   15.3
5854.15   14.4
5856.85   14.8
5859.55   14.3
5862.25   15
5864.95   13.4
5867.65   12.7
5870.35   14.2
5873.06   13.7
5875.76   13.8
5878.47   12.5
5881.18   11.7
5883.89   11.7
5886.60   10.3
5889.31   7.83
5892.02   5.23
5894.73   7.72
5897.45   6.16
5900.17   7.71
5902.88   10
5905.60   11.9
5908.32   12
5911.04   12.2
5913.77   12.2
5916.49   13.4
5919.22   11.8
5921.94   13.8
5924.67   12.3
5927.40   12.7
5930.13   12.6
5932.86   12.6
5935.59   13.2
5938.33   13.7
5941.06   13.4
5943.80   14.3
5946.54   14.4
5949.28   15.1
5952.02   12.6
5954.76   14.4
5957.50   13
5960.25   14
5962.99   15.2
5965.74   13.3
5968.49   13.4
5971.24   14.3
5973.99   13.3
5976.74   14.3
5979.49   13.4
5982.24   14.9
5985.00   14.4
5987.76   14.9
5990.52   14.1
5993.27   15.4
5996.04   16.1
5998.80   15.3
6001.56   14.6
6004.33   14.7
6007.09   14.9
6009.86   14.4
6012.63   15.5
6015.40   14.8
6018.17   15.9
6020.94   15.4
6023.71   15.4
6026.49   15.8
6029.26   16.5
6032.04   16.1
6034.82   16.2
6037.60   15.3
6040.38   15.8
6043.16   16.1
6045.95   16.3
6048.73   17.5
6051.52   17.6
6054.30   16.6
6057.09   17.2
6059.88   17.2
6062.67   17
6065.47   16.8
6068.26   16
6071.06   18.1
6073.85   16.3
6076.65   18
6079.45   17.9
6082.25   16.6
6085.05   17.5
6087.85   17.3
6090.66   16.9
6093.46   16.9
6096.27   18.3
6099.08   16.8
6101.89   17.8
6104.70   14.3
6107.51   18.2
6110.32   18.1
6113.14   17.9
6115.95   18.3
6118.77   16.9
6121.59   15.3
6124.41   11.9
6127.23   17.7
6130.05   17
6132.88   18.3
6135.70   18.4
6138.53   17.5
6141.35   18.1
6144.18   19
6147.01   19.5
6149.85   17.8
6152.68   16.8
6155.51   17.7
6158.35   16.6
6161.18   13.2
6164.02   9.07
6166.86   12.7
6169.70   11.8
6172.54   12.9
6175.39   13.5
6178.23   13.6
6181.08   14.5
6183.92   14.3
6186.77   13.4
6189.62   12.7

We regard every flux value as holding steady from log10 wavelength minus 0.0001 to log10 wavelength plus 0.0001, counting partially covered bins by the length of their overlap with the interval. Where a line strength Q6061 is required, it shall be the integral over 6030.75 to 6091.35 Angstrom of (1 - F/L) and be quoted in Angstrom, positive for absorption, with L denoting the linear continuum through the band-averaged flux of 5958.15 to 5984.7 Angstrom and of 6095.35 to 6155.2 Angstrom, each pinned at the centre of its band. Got -3.4 Angstrom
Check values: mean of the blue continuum 14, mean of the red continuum 17.3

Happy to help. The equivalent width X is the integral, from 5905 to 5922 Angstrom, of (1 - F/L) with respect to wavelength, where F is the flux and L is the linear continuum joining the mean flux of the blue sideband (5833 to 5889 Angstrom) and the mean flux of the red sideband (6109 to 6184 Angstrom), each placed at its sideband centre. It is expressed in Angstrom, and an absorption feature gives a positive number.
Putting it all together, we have 2.4 Angstrom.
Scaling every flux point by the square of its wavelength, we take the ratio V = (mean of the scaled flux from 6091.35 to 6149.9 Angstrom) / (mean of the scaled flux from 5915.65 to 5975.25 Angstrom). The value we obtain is 1.36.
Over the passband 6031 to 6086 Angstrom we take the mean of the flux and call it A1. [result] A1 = 16.8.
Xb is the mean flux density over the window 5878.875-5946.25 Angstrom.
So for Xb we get 11.3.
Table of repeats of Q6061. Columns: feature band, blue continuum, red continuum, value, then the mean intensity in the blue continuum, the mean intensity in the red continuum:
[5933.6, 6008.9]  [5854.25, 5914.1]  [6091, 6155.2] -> -3.6 Angstrom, 11.5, 17.3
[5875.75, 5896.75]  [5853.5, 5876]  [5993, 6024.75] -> 6.6 Angstrom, 14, 15.2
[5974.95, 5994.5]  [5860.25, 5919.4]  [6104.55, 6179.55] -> -2.1 Angstrom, 11.3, 16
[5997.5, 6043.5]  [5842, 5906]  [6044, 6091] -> 1.4 Angstrom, 12.2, 17.1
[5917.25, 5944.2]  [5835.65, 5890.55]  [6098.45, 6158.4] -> 3.1 Angstrom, 13.8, 17.3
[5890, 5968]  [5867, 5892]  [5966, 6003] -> 5.3 Angstrom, 11.7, 14.5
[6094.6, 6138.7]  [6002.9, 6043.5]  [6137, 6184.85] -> -4.9 Angstrom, 15.5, 15.2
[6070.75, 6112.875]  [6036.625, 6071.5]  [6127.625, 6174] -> -2.1 Angstrom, 16.7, 16.1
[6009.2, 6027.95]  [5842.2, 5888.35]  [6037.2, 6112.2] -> 0.9 Angstrom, 13.9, 17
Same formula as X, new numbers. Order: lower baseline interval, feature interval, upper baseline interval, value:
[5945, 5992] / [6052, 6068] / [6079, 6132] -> -1.0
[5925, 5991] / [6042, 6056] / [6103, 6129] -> -1.3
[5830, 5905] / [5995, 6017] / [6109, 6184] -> -1.0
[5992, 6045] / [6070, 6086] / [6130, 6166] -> -1.3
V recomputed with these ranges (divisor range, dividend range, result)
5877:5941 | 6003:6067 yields 1.50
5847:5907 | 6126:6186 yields 1.45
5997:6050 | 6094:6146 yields 1.14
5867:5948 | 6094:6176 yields 1.50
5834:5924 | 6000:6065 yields 1.34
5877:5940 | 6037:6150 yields 1.64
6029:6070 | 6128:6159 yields 1.12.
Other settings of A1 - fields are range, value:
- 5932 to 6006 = 14.2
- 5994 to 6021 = 15.2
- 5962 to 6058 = 15.3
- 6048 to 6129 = 17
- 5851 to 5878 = 14.1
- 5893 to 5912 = 9.53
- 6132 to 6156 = 18.1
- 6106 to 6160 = 17.4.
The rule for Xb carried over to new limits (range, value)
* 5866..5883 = 13.1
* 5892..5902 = 7.06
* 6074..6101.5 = 17.3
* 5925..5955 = 13.5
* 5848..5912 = 11.8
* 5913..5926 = 12.7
